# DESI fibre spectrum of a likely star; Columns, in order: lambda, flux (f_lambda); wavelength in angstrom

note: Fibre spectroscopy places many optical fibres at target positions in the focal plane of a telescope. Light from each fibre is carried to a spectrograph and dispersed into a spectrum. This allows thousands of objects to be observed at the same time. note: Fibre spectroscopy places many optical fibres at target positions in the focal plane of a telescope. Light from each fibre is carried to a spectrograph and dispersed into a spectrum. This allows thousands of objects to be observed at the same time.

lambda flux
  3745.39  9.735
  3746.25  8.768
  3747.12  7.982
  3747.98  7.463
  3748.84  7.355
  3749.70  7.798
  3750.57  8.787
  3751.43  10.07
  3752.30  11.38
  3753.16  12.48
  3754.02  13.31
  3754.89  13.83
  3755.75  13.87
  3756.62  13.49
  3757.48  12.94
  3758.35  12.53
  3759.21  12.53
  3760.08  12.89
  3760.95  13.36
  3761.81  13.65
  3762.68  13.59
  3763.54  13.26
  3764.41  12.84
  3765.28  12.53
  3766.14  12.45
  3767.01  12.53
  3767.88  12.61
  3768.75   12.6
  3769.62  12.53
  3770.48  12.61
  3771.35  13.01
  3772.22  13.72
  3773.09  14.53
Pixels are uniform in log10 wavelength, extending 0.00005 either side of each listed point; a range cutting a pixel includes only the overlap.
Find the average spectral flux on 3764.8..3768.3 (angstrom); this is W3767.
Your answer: 12.5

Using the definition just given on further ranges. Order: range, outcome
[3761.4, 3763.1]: 13.6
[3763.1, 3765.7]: 12.9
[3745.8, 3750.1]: 7.89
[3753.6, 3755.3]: 13.5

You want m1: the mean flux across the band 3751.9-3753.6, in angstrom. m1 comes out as 12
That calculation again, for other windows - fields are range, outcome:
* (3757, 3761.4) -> 12.9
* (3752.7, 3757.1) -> 13.4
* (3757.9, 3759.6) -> 12.5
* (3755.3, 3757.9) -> 13.5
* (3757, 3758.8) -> 12.8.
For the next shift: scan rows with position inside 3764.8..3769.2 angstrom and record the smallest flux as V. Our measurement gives 12.45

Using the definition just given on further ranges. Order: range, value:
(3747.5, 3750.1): 7.355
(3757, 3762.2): 12.53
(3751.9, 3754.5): 11.38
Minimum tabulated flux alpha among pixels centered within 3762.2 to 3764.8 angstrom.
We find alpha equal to 12.84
